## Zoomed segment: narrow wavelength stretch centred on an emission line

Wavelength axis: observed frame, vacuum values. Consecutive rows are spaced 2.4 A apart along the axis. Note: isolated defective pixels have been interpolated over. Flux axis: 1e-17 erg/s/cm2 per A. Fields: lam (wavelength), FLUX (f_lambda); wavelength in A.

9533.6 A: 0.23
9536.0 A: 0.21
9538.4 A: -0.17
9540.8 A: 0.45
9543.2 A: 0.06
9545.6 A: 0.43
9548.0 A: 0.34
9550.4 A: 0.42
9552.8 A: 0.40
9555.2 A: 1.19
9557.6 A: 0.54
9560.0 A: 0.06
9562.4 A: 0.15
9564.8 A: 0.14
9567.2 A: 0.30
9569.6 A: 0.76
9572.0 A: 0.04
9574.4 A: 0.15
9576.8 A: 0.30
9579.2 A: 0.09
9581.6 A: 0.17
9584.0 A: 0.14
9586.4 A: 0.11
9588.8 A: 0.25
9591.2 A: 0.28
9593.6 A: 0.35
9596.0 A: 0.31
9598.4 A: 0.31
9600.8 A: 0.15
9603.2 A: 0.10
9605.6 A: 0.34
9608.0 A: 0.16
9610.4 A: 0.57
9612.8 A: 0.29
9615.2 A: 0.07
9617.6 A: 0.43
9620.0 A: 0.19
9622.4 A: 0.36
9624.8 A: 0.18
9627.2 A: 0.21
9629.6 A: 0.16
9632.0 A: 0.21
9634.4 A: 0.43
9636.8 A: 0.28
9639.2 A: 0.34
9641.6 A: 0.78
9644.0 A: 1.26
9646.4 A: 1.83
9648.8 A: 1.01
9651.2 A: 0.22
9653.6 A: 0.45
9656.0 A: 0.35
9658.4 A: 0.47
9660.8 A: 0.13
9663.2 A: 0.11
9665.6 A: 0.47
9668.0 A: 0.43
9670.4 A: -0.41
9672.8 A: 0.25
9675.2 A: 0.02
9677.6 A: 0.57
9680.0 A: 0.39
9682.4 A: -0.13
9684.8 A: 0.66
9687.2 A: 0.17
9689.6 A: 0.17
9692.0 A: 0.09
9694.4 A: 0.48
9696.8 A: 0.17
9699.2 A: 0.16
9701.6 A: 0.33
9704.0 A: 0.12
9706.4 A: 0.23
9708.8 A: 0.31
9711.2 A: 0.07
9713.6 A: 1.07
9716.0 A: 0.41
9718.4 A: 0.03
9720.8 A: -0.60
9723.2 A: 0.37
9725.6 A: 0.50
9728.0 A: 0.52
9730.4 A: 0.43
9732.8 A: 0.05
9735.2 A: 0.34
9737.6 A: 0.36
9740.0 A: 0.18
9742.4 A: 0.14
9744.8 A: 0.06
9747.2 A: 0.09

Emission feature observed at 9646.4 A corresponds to [O III]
